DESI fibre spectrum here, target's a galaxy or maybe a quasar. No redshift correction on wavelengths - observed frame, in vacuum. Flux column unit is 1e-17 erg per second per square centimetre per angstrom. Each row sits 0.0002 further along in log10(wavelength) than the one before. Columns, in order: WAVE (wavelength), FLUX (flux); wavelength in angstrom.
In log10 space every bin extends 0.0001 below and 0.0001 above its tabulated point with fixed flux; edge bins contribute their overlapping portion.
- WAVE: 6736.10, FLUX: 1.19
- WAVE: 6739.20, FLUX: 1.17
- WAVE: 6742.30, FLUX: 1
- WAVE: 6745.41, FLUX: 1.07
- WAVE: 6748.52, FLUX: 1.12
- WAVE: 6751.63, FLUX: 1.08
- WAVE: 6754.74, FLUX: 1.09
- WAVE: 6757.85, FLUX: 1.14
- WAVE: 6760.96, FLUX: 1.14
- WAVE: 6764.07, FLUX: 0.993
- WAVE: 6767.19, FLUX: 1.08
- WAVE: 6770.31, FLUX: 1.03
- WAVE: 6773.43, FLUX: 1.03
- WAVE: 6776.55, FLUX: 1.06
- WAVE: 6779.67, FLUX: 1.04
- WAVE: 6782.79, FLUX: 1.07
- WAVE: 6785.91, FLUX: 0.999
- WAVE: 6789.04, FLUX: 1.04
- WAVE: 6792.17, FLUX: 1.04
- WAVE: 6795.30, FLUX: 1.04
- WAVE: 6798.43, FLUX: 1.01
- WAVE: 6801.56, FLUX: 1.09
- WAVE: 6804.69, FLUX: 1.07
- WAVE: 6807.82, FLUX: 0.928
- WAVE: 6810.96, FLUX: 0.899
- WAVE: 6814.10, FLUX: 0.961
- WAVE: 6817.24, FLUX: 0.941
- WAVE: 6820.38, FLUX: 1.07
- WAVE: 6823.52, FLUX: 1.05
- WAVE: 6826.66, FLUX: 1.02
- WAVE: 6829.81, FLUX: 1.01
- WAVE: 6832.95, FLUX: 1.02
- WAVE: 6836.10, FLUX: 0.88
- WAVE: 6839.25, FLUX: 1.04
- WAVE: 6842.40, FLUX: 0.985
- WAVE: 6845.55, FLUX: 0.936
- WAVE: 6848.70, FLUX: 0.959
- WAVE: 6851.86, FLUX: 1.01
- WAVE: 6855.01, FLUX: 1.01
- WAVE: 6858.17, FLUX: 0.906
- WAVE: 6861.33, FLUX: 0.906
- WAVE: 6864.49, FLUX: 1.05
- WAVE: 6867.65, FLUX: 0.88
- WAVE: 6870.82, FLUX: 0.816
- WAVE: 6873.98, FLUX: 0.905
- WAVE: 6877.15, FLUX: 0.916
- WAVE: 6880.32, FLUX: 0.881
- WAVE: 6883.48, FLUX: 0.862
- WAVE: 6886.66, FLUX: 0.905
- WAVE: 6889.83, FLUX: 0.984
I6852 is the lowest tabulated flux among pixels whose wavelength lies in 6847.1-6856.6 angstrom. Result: 0.959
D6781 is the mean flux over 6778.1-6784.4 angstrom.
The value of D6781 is 1.06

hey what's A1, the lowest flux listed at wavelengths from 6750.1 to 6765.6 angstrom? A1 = 0.993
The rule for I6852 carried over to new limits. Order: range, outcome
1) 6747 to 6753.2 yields 1.08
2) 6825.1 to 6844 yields 0.88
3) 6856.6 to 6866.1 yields 0.906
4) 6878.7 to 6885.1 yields 0.862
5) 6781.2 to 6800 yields 0.999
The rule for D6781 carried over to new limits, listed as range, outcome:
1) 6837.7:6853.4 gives 0.986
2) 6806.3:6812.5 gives 0.913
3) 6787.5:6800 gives 1.03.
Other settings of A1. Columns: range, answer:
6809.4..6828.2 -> 0.899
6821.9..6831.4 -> 1.01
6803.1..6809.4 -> 0.928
